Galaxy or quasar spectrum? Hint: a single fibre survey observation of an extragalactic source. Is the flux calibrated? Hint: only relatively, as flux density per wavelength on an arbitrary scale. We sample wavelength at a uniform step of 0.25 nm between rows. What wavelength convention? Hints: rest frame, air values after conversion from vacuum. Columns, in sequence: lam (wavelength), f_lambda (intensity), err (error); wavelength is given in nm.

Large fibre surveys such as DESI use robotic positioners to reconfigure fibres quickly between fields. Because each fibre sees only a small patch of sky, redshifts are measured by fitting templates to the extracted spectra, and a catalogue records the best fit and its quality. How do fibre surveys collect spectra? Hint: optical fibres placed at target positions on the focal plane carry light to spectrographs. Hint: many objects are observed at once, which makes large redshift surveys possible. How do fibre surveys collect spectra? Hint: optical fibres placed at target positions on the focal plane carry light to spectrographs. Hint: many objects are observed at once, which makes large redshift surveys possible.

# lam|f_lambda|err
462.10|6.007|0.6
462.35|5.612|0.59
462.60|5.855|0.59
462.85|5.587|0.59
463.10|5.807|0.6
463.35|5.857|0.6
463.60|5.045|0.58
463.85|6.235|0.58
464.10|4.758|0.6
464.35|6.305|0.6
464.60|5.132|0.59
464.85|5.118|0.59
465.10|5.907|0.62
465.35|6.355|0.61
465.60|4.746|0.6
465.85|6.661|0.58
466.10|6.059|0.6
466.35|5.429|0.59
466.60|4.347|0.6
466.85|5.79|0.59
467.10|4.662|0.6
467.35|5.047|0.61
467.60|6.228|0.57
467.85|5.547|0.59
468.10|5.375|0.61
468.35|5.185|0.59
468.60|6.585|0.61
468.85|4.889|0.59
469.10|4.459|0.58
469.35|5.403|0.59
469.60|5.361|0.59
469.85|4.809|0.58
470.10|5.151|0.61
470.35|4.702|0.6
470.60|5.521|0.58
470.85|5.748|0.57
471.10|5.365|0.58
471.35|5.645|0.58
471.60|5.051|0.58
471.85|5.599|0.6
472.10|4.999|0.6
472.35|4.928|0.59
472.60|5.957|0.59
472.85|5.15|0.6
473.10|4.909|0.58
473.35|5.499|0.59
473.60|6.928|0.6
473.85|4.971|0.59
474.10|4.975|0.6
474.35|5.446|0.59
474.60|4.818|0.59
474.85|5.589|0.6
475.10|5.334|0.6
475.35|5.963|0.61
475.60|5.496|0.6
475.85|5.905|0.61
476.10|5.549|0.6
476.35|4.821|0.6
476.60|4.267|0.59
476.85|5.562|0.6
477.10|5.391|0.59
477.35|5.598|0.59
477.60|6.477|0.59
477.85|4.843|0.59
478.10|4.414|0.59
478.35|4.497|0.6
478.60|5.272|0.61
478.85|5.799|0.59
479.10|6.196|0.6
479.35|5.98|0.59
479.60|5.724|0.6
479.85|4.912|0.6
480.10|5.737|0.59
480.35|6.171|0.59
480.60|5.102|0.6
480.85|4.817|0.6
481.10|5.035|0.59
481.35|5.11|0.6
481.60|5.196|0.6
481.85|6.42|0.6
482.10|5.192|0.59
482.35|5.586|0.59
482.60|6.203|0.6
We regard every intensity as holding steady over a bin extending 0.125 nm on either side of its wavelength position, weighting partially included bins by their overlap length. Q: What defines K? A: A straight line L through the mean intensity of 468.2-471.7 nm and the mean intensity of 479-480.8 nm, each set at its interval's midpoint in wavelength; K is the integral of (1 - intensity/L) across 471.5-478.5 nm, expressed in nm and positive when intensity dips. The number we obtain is 0.18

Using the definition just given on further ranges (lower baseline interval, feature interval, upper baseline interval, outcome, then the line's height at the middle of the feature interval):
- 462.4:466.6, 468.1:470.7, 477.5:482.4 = 0.17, 5.57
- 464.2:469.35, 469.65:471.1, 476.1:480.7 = 0.06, 5.45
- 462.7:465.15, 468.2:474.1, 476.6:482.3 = 0.17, 5.49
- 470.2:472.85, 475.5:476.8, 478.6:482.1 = 0.05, 5.44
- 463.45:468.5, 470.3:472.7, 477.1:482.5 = 0.05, 5.48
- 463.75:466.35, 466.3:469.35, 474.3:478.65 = 0.17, 5.61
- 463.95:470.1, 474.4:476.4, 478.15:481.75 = -0.02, 5.4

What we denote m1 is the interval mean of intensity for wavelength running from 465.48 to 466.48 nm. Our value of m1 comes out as 5.72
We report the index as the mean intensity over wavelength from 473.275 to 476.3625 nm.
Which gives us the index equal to 5.51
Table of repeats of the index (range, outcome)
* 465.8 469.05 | 5.47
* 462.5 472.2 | 5.44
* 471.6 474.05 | 5.4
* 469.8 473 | 5.29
